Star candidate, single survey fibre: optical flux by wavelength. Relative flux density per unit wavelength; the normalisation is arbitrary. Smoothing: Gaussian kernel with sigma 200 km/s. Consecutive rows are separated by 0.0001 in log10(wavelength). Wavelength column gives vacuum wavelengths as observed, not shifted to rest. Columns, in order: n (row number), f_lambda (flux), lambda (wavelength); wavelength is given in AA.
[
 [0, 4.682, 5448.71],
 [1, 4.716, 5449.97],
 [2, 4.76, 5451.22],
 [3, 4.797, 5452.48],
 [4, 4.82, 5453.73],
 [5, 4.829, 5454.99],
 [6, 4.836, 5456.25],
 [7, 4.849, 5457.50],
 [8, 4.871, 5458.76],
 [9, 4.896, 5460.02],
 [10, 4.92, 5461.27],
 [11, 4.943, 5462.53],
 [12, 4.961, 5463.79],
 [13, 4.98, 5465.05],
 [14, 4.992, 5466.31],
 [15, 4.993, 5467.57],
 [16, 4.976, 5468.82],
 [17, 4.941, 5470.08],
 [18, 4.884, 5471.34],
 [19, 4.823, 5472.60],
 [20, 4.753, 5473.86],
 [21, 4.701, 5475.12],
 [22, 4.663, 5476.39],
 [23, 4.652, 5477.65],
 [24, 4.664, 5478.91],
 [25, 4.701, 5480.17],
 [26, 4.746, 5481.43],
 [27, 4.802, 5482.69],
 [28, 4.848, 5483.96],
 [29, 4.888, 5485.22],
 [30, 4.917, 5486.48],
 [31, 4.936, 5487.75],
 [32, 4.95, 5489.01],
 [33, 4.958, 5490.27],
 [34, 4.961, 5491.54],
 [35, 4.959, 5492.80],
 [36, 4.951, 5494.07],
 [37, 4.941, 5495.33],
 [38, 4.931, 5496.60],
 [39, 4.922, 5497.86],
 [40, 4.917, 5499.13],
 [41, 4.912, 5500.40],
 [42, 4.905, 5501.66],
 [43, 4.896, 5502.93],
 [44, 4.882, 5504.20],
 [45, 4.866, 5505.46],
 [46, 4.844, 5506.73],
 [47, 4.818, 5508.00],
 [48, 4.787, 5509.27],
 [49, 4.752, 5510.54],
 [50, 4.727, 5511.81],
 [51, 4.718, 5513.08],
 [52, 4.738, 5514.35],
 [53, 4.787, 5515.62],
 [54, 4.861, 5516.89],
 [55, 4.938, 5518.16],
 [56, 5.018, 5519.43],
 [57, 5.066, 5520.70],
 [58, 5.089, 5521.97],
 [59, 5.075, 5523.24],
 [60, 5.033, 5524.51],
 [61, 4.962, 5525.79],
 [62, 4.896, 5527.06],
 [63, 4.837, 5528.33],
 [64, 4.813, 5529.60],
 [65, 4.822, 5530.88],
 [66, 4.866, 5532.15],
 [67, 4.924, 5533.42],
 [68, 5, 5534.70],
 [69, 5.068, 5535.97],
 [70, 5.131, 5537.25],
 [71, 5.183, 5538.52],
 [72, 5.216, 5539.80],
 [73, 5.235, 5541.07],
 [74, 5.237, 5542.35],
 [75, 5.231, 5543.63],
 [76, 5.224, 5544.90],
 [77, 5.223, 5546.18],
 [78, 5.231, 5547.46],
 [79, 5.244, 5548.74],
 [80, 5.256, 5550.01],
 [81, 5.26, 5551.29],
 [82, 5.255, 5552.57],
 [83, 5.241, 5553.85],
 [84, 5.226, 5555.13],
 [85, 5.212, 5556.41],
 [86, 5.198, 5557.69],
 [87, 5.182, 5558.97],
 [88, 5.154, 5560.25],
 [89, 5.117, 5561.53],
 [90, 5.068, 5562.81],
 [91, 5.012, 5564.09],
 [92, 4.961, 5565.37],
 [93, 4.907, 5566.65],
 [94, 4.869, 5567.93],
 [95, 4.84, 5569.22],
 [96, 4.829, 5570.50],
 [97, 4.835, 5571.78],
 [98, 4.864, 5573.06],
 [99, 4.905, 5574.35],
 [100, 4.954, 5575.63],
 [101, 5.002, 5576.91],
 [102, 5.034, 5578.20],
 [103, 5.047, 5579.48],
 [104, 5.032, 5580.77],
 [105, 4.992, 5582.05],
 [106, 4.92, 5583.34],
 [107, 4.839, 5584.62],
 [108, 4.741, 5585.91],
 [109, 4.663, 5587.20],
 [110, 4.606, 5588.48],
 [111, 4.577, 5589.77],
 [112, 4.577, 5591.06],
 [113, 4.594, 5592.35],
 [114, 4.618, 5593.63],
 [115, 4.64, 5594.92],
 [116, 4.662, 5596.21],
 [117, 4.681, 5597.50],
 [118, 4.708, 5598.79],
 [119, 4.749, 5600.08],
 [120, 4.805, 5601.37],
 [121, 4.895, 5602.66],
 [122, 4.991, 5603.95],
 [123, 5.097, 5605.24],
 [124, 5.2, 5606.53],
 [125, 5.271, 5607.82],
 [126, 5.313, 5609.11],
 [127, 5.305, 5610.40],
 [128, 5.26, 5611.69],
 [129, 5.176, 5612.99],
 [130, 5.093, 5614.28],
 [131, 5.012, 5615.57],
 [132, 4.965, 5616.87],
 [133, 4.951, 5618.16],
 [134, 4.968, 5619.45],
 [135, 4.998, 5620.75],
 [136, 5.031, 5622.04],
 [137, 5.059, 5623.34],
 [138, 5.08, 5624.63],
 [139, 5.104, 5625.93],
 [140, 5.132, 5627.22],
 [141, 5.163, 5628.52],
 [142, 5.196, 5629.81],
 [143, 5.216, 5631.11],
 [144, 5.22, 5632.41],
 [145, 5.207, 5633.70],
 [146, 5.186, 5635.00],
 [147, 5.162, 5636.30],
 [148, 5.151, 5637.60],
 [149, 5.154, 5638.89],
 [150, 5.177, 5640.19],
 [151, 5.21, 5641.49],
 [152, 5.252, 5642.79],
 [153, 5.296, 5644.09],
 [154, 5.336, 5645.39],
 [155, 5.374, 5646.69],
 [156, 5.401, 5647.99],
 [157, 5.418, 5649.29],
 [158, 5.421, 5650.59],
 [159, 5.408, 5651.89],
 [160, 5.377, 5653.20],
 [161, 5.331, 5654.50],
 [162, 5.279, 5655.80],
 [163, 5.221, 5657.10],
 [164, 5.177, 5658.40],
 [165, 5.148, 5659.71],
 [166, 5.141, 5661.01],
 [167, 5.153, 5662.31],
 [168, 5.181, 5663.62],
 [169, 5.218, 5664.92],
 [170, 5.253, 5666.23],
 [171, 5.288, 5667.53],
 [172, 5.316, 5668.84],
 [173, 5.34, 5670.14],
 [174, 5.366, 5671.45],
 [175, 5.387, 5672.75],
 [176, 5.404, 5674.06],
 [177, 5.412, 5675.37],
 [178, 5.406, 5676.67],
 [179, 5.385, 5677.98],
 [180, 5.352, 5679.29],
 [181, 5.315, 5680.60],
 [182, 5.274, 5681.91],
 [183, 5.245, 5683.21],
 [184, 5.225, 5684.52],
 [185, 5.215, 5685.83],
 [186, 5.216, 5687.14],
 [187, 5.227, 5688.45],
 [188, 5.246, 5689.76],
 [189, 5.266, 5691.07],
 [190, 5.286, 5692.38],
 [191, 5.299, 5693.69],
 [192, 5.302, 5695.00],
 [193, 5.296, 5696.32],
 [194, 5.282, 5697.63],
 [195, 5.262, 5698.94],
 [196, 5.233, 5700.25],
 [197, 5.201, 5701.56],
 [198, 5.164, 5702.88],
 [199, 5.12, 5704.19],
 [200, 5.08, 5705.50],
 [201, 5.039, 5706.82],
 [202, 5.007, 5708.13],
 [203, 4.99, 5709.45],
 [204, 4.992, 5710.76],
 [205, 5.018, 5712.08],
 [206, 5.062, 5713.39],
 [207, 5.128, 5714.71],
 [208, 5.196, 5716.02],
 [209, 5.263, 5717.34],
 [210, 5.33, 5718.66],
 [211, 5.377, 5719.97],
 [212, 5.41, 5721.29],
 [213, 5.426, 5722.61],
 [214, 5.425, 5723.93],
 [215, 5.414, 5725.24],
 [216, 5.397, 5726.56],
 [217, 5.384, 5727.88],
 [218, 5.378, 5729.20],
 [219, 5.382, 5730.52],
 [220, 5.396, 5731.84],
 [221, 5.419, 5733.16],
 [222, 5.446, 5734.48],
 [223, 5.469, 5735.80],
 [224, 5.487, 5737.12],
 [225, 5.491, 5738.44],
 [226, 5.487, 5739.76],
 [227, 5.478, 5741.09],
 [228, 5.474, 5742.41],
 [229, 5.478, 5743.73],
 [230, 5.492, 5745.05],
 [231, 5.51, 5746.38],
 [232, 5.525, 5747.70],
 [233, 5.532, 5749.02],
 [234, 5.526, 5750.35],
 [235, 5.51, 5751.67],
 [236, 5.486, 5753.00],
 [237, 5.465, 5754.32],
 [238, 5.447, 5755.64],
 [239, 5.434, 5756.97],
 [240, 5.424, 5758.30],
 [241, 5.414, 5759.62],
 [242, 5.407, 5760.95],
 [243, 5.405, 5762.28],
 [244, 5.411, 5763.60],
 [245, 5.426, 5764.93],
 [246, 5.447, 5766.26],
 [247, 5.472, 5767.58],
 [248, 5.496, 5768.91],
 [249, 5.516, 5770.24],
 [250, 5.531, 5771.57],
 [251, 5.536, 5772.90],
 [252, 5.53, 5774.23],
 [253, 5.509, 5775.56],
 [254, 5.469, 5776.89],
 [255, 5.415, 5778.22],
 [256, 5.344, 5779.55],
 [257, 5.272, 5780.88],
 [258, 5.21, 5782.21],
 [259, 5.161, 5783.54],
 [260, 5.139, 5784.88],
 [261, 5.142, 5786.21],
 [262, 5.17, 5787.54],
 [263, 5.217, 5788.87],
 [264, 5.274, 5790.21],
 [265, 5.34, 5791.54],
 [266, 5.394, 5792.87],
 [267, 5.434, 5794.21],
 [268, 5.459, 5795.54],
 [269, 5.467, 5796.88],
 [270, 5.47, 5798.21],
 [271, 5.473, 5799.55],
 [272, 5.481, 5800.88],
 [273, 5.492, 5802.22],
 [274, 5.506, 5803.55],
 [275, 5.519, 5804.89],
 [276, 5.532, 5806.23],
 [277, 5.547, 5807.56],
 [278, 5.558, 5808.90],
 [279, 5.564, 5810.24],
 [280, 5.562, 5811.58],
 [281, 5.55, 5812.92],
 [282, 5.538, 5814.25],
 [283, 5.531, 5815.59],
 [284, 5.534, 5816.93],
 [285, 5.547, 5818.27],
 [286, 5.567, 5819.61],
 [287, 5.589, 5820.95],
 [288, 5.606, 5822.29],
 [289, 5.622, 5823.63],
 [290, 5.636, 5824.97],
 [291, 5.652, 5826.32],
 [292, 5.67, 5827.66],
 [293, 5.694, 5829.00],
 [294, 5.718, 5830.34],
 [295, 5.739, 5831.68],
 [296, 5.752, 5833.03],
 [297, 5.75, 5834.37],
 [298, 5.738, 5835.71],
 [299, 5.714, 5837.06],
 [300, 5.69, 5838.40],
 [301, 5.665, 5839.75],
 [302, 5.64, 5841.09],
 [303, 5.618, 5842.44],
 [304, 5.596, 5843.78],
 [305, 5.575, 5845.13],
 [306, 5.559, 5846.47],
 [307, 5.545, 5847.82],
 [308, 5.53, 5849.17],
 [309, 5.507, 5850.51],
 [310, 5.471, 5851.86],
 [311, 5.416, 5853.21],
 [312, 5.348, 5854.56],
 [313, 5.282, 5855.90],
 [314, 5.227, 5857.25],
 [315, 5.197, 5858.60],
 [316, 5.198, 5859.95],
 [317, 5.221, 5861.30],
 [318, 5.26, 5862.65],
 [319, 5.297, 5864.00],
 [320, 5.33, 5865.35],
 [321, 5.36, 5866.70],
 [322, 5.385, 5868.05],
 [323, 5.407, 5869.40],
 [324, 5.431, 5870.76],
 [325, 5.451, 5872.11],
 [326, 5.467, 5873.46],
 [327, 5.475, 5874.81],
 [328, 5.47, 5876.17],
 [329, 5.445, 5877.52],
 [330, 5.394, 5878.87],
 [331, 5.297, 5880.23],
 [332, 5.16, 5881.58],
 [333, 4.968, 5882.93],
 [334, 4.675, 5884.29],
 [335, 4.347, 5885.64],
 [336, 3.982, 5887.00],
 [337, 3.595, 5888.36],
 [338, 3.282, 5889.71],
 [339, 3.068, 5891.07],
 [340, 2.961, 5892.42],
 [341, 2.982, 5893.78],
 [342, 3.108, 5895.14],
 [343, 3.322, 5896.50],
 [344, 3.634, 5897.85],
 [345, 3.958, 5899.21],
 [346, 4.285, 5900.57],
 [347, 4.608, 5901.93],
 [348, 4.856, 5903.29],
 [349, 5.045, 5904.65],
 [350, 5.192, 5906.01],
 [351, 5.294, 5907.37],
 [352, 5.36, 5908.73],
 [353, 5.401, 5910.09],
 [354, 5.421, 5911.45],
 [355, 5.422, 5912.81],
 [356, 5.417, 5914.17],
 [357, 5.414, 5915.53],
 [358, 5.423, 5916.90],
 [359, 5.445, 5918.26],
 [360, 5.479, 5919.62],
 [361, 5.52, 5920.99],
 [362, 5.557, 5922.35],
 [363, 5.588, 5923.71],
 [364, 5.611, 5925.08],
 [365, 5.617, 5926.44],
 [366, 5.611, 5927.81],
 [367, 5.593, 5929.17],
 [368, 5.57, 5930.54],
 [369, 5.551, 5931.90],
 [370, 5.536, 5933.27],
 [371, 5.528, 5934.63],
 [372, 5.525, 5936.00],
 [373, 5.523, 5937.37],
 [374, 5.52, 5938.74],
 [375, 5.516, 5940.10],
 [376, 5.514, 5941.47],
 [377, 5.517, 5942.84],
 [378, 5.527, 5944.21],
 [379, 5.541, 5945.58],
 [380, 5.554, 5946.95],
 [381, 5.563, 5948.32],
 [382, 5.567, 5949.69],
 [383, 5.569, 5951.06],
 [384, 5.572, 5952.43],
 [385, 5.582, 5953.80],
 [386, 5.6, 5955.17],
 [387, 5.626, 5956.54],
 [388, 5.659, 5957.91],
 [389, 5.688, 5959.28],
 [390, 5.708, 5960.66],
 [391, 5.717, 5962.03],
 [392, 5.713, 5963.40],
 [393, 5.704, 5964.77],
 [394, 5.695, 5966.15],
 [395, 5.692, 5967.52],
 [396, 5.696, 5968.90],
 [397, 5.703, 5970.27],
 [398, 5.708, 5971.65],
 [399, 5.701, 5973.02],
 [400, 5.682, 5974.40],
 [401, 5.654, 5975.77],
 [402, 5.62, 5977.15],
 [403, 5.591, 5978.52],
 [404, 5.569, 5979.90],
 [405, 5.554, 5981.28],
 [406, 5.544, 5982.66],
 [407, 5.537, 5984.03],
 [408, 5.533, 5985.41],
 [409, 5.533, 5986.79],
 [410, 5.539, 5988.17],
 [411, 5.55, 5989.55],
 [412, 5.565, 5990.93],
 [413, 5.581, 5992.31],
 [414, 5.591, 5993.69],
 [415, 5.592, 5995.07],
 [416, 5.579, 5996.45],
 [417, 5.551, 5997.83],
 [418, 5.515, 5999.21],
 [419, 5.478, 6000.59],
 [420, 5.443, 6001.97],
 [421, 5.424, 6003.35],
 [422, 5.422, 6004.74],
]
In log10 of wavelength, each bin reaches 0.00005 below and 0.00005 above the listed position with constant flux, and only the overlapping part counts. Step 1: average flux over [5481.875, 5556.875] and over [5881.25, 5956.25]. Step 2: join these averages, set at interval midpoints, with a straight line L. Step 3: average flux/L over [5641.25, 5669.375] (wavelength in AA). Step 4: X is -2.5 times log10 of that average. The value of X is -0.06 mag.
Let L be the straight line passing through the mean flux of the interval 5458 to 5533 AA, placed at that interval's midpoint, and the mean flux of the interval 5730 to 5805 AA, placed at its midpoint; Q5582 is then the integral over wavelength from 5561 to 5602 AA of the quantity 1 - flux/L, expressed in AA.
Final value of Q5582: 1.8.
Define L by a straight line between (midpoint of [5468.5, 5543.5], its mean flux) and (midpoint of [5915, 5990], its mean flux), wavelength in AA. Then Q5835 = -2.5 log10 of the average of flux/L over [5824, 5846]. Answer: -0.05 mag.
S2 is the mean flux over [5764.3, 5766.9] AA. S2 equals 5.43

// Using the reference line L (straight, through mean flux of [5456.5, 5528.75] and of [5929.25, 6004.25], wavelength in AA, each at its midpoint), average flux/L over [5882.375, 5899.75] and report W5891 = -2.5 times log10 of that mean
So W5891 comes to 0.43 mag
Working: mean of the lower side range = 4.88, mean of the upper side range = 5.58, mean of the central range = 3.67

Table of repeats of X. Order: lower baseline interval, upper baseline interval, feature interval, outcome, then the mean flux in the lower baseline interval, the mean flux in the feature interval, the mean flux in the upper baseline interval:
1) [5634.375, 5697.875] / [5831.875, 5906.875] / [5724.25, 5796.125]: -0.056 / 5.28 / 5.42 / 4.98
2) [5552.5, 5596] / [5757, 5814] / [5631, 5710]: -0.022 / 4.92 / 5.25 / 5.42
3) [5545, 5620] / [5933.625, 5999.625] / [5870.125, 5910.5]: 0.202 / 4.98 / 4.54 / 5.6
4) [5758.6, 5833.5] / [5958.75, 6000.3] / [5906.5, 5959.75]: 0.011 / 5.48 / 5.53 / 5.62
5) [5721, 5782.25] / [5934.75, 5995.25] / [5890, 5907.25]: 0.370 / 5.45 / 3.95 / 5.6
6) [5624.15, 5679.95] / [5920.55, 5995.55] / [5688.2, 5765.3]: 0.002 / 5.27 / 5.34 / 5.6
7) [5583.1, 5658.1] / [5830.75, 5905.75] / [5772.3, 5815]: -0.084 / 5.06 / 5.42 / 4.99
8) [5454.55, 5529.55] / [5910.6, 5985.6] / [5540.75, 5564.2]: -0.049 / 4.88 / 5.2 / 5.58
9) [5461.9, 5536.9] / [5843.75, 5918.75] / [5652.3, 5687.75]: -0.080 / 4.88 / 5.28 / 4.93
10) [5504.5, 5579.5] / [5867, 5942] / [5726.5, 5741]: -0.090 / 5.01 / 5.43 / 4.99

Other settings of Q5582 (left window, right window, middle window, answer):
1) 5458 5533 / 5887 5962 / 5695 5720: -0.9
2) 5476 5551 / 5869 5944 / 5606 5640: -1.2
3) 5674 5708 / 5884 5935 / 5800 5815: -1.6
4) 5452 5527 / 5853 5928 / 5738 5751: -1.5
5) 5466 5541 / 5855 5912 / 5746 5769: -3.1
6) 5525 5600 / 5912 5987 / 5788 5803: -0.2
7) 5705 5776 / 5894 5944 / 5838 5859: -1.0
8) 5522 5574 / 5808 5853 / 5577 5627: 2.3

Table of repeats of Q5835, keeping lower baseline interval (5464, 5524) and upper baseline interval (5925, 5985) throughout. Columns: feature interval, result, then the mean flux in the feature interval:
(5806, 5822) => -0.03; 5.56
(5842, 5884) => 0.02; 5.38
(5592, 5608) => 0.05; 4.83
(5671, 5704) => -0.02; 5.29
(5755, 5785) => -0.02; 5.41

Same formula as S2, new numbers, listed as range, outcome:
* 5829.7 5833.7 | 5.73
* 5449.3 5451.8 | 4.74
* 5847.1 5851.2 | 5.52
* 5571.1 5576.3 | 4.9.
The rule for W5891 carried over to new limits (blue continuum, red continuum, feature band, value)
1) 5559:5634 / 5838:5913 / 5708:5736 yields -0.07 mag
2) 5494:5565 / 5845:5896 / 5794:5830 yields -0.13 mag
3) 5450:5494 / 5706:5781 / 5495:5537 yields 0.01 mag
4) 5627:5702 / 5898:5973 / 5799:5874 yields -0.03 mag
